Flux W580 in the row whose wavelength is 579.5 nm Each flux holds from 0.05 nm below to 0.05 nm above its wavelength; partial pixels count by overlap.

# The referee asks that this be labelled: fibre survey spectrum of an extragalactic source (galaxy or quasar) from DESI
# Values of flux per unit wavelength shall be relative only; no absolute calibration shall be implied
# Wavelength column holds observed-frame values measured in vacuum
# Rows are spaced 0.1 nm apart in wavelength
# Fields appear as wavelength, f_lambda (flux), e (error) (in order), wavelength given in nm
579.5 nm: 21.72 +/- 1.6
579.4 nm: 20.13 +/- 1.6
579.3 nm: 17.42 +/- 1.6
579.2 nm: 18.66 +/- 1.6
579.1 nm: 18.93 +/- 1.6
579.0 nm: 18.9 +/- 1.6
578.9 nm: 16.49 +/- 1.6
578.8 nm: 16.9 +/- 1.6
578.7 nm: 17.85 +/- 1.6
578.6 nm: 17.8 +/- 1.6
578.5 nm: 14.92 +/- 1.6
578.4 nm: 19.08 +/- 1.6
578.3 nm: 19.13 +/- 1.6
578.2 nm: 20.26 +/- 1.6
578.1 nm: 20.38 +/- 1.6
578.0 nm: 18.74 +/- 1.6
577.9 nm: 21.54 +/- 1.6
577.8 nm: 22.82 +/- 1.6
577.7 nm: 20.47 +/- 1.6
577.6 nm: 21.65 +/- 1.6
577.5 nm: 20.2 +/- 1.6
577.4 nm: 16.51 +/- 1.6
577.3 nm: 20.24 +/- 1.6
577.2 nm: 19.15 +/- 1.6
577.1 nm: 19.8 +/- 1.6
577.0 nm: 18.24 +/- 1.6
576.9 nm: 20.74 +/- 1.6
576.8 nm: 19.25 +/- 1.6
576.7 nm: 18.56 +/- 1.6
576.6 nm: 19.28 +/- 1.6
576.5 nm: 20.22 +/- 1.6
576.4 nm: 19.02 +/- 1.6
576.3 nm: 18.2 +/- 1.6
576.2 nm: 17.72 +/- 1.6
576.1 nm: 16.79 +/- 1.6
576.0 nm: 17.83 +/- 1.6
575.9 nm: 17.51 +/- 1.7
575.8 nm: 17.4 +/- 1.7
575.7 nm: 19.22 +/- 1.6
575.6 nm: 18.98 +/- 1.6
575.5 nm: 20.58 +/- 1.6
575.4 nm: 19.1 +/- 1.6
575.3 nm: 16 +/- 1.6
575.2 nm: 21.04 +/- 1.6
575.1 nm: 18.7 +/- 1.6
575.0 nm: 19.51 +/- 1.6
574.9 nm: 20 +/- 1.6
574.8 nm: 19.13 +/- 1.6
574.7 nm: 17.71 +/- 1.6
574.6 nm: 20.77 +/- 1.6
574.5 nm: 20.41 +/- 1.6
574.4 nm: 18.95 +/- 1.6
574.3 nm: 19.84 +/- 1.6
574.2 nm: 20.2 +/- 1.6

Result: 21.72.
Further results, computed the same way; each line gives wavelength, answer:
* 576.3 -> 18.2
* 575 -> 19.51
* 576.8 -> 19.25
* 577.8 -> 22.82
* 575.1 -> 18.7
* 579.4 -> 20.13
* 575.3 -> 16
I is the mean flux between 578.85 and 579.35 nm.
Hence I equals 18.1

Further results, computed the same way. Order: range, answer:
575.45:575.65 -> 19.8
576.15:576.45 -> 18.3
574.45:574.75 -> 19.6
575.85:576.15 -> 17.4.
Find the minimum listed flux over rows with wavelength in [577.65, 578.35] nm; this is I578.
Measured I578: 18.74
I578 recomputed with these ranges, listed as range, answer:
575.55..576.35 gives 16.79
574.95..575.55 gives 16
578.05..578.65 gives 14.92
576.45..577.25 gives 18.24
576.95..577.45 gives 16.51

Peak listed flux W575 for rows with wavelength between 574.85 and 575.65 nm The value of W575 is 21.04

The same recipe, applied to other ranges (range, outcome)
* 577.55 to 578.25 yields 22.82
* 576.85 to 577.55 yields 20.74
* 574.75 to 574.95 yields 20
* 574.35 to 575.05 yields 20.77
